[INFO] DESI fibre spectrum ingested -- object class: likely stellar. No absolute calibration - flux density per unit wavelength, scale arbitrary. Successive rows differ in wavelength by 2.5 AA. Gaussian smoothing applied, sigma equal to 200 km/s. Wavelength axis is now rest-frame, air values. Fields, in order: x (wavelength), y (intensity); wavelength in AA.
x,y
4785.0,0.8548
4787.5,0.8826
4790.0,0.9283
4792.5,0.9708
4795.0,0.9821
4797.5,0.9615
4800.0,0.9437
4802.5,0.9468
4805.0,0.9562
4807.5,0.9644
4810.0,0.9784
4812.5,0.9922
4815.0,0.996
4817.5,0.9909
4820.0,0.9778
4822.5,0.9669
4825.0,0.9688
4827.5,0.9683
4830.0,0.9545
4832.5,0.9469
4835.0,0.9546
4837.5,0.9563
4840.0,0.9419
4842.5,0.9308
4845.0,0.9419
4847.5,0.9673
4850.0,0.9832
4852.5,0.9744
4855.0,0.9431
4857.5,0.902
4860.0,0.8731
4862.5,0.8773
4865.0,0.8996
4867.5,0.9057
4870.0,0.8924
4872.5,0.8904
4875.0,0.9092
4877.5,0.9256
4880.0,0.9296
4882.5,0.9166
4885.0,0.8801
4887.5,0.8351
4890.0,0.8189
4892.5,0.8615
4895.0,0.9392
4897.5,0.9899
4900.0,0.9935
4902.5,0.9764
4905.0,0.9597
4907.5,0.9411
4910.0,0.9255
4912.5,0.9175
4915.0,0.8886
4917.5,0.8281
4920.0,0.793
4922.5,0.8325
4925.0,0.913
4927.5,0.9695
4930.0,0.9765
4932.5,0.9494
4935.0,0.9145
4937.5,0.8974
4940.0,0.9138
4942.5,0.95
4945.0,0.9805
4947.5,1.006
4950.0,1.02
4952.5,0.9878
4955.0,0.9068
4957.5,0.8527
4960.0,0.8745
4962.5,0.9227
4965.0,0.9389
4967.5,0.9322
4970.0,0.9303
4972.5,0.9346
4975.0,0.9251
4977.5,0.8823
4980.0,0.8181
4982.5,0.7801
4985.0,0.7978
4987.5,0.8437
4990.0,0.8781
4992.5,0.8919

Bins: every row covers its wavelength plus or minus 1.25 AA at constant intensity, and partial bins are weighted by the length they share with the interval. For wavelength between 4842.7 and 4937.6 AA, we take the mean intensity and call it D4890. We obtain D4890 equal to 0.914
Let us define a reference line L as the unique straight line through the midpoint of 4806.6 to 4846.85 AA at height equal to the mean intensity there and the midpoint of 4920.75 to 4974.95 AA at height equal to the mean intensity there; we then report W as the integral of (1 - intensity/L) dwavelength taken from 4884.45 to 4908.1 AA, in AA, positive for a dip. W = 0.6 AA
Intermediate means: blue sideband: 0.964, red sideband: 0.932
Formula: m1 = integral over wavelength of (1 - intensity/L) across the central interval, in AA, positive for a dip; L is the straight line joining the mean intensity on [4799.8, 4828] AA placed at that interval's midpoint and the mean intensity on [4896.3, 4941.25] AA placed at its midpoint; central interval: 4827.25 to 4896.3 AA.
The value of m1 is 2.3 AA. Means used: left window 0.972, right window 0.921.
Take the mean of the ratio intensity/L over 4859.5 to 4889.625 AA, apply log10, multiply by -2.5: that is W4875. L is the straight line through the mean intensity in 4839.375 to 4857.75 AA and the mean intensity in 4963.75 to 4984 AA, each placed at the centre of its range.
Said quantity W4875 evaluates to 0.05 mag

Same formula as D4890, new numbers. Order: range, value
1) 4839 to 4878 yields 0.922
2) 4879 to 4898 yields 0.892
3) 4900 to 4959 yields 0.927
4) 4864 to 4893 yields 0.889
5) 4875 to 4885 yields 0.917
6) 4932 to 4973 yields 0.936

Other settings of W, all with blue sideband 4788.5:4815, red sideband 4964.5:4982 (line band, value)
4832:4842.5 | 0.03 AA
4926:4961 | -1.17 AA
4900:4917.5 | -0.12 AA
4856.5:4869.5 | 0.69 AA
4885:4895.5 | 0.80 AA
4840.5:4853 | -0.14 AA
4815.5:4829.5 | -0.27 AA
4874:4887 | 0.38 AA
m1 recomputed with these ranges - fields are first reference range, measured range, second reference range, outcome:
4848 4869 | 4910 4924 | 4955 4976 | 0.9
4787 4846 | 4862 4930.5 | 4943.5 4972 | 3.1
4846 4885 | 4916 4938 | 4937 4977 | 0.8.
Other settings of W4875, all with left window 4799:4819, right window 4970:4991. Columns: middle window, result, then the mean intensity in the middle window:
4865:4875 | 0.04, 0.898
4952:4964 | -0.03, 0.905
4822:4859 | 0.00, 0.953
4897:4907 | -0.07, 0.976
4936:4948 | -0.07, 0.945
